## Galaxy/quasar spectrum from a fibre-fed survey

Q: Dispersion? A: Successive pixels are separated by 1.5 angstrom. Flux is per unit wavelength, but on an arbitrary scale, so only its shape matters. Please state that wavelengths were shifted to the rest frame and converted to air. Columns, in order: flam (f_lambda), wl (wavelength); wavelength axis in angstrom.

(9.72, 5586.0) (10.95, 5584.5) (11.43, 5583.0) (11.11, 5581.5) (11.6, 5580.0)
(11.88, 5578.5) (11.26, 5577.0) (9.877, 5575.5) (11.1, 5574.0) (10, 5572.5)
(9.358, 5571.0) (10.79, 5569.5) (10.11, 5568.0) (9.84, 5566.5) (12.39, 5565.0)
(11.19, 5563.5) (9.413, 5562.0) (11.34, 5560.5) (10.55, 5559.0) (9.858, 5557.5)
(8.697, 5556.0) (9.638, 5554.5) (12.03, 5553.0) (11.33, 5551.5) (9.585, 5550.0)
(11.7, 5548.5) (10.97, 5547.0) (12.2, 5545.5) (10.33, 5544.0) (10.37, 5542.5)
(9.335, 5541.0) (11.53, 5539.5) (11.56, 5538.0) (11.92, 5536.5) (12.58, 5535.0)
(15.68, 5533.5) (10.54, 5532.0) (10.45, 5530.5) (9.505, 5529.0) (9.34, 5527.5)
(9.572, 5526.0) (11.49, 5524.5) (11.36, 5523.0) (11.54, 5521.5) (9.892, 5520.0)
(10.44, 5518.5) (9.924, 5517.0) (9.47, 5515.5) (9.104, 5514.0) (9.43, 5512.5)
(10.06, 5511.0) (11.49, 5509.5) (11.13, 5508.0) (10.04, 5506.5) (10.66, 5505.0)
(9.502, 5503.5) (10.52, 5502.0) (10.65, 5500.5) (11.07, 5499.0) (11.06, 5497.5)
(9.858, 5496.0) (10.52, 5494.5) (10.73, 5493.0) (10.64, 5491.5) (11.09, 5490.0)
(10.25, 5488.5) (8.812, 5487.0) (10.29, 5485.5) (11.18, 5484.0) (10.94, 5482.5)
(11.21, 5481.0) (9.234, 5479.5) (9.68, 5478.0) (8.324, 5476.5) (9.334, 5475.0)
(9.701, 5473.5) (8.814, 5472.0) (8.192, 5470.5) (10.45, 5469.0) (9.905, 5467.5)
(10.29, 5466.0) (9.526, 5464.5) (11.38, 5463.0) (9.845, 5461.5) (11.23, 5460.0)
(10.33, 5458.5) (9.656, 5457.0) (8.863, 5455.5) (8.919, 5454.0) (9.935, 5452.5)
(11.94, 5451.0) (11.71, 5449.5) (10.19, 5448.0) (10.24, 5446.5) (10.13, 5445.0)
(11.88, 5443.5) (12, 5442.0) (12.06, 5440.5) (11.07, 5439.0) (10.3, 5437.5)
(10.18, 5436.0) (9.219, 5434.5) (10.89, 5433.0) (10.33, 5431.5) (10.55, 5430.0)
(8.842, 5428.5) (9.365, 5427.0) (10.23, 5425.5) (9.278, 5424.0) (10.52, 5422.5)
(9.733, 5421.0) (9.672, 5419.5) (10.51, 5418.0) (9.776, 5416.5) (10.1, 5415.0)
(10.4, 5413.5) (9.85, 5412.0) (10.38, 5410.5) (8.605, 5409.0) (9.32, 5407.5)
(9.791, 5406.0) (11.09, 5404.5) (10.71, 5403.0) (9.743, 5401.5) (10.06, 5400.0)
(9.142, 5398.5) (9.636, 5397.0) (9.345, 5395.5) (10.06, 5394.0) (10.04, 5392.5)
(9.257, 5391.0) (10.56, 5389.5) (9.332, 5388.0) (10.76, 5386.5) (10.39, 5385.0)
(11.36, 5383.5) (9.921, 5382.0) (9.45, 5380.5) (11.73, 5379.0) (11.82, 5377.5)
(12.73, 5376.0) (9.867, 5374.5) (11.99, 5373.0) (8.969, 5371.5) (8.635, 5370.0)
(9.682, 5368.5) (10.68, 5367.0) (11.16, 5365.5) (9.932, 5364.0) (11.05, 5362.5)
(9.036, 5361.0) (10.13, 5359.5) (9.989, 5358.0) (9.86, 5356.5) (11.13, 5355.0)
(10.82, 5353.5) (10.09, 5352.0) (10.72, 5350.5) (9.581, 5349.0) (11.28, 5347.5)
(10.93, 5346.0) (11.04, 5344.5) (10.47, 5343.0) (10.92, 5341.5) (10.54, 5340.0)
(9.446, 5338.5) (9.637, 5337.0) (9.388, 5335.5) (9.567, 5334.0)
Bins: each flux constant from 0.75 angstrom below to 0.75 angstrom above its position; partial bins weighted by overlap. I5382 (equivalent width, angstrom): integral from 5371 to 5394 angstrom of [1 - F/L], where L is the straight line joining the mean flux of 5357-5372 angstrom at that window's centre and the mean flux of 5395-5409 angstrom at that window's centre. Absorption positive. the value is -1.6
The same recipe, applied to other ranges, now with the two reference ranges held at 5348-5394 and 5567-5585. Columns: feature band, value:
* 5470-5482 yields 1.4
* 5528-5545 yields -0.9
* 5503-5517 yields 0.7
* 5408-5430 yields 1.3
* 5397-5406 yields 0.3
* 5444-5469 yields 0.6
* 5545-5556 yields -0.2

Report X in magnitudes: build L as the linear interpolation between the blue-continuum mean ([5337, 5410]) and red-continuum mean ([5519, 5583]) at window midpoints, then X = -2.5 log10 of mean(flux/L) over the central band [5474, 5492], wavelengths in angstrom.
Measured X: 0.06 mag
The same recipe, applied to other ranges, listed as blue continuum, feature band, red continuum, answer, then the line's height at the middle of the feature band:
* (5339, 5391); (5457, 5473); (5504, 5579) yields 0.06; 10.6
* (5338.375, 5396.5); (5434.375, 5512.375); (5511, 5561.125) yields 0.03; 10.6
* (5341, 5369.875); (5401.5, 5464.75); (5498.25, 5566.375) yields 0.03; 10.5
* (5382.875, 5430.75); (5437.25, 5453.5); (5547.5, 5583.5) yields -0.09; 10.1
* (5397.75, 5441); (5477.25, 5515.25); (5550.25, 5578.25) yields -0.01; 10.3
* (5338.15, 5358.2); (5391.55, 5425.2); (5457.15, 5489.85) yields 0.04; 10.3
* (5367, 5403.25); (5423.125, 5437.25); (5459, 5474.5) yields 0.02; 10.1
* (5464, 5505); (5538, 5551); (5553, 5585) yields -0.04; 10.5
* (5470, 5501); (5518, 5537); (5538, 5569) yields -0.07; 10.4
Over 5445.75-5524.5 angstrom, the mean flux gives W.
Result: 10.2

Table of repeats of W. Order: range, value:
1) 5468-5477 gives 9.18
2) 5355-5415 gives 10.2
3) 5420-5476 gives 10.2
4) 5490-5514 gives 10.5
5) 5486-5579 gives 10.6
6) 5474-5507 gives 10.3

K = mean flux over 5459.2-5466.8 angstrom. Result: 10.4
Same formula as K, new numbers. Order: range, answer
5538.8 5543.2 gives 10.4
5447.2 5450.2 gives 10.9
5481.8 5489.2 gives 10.3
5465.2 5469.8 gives 10.2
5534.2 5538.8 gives 12.1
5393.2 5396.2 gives 9.71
